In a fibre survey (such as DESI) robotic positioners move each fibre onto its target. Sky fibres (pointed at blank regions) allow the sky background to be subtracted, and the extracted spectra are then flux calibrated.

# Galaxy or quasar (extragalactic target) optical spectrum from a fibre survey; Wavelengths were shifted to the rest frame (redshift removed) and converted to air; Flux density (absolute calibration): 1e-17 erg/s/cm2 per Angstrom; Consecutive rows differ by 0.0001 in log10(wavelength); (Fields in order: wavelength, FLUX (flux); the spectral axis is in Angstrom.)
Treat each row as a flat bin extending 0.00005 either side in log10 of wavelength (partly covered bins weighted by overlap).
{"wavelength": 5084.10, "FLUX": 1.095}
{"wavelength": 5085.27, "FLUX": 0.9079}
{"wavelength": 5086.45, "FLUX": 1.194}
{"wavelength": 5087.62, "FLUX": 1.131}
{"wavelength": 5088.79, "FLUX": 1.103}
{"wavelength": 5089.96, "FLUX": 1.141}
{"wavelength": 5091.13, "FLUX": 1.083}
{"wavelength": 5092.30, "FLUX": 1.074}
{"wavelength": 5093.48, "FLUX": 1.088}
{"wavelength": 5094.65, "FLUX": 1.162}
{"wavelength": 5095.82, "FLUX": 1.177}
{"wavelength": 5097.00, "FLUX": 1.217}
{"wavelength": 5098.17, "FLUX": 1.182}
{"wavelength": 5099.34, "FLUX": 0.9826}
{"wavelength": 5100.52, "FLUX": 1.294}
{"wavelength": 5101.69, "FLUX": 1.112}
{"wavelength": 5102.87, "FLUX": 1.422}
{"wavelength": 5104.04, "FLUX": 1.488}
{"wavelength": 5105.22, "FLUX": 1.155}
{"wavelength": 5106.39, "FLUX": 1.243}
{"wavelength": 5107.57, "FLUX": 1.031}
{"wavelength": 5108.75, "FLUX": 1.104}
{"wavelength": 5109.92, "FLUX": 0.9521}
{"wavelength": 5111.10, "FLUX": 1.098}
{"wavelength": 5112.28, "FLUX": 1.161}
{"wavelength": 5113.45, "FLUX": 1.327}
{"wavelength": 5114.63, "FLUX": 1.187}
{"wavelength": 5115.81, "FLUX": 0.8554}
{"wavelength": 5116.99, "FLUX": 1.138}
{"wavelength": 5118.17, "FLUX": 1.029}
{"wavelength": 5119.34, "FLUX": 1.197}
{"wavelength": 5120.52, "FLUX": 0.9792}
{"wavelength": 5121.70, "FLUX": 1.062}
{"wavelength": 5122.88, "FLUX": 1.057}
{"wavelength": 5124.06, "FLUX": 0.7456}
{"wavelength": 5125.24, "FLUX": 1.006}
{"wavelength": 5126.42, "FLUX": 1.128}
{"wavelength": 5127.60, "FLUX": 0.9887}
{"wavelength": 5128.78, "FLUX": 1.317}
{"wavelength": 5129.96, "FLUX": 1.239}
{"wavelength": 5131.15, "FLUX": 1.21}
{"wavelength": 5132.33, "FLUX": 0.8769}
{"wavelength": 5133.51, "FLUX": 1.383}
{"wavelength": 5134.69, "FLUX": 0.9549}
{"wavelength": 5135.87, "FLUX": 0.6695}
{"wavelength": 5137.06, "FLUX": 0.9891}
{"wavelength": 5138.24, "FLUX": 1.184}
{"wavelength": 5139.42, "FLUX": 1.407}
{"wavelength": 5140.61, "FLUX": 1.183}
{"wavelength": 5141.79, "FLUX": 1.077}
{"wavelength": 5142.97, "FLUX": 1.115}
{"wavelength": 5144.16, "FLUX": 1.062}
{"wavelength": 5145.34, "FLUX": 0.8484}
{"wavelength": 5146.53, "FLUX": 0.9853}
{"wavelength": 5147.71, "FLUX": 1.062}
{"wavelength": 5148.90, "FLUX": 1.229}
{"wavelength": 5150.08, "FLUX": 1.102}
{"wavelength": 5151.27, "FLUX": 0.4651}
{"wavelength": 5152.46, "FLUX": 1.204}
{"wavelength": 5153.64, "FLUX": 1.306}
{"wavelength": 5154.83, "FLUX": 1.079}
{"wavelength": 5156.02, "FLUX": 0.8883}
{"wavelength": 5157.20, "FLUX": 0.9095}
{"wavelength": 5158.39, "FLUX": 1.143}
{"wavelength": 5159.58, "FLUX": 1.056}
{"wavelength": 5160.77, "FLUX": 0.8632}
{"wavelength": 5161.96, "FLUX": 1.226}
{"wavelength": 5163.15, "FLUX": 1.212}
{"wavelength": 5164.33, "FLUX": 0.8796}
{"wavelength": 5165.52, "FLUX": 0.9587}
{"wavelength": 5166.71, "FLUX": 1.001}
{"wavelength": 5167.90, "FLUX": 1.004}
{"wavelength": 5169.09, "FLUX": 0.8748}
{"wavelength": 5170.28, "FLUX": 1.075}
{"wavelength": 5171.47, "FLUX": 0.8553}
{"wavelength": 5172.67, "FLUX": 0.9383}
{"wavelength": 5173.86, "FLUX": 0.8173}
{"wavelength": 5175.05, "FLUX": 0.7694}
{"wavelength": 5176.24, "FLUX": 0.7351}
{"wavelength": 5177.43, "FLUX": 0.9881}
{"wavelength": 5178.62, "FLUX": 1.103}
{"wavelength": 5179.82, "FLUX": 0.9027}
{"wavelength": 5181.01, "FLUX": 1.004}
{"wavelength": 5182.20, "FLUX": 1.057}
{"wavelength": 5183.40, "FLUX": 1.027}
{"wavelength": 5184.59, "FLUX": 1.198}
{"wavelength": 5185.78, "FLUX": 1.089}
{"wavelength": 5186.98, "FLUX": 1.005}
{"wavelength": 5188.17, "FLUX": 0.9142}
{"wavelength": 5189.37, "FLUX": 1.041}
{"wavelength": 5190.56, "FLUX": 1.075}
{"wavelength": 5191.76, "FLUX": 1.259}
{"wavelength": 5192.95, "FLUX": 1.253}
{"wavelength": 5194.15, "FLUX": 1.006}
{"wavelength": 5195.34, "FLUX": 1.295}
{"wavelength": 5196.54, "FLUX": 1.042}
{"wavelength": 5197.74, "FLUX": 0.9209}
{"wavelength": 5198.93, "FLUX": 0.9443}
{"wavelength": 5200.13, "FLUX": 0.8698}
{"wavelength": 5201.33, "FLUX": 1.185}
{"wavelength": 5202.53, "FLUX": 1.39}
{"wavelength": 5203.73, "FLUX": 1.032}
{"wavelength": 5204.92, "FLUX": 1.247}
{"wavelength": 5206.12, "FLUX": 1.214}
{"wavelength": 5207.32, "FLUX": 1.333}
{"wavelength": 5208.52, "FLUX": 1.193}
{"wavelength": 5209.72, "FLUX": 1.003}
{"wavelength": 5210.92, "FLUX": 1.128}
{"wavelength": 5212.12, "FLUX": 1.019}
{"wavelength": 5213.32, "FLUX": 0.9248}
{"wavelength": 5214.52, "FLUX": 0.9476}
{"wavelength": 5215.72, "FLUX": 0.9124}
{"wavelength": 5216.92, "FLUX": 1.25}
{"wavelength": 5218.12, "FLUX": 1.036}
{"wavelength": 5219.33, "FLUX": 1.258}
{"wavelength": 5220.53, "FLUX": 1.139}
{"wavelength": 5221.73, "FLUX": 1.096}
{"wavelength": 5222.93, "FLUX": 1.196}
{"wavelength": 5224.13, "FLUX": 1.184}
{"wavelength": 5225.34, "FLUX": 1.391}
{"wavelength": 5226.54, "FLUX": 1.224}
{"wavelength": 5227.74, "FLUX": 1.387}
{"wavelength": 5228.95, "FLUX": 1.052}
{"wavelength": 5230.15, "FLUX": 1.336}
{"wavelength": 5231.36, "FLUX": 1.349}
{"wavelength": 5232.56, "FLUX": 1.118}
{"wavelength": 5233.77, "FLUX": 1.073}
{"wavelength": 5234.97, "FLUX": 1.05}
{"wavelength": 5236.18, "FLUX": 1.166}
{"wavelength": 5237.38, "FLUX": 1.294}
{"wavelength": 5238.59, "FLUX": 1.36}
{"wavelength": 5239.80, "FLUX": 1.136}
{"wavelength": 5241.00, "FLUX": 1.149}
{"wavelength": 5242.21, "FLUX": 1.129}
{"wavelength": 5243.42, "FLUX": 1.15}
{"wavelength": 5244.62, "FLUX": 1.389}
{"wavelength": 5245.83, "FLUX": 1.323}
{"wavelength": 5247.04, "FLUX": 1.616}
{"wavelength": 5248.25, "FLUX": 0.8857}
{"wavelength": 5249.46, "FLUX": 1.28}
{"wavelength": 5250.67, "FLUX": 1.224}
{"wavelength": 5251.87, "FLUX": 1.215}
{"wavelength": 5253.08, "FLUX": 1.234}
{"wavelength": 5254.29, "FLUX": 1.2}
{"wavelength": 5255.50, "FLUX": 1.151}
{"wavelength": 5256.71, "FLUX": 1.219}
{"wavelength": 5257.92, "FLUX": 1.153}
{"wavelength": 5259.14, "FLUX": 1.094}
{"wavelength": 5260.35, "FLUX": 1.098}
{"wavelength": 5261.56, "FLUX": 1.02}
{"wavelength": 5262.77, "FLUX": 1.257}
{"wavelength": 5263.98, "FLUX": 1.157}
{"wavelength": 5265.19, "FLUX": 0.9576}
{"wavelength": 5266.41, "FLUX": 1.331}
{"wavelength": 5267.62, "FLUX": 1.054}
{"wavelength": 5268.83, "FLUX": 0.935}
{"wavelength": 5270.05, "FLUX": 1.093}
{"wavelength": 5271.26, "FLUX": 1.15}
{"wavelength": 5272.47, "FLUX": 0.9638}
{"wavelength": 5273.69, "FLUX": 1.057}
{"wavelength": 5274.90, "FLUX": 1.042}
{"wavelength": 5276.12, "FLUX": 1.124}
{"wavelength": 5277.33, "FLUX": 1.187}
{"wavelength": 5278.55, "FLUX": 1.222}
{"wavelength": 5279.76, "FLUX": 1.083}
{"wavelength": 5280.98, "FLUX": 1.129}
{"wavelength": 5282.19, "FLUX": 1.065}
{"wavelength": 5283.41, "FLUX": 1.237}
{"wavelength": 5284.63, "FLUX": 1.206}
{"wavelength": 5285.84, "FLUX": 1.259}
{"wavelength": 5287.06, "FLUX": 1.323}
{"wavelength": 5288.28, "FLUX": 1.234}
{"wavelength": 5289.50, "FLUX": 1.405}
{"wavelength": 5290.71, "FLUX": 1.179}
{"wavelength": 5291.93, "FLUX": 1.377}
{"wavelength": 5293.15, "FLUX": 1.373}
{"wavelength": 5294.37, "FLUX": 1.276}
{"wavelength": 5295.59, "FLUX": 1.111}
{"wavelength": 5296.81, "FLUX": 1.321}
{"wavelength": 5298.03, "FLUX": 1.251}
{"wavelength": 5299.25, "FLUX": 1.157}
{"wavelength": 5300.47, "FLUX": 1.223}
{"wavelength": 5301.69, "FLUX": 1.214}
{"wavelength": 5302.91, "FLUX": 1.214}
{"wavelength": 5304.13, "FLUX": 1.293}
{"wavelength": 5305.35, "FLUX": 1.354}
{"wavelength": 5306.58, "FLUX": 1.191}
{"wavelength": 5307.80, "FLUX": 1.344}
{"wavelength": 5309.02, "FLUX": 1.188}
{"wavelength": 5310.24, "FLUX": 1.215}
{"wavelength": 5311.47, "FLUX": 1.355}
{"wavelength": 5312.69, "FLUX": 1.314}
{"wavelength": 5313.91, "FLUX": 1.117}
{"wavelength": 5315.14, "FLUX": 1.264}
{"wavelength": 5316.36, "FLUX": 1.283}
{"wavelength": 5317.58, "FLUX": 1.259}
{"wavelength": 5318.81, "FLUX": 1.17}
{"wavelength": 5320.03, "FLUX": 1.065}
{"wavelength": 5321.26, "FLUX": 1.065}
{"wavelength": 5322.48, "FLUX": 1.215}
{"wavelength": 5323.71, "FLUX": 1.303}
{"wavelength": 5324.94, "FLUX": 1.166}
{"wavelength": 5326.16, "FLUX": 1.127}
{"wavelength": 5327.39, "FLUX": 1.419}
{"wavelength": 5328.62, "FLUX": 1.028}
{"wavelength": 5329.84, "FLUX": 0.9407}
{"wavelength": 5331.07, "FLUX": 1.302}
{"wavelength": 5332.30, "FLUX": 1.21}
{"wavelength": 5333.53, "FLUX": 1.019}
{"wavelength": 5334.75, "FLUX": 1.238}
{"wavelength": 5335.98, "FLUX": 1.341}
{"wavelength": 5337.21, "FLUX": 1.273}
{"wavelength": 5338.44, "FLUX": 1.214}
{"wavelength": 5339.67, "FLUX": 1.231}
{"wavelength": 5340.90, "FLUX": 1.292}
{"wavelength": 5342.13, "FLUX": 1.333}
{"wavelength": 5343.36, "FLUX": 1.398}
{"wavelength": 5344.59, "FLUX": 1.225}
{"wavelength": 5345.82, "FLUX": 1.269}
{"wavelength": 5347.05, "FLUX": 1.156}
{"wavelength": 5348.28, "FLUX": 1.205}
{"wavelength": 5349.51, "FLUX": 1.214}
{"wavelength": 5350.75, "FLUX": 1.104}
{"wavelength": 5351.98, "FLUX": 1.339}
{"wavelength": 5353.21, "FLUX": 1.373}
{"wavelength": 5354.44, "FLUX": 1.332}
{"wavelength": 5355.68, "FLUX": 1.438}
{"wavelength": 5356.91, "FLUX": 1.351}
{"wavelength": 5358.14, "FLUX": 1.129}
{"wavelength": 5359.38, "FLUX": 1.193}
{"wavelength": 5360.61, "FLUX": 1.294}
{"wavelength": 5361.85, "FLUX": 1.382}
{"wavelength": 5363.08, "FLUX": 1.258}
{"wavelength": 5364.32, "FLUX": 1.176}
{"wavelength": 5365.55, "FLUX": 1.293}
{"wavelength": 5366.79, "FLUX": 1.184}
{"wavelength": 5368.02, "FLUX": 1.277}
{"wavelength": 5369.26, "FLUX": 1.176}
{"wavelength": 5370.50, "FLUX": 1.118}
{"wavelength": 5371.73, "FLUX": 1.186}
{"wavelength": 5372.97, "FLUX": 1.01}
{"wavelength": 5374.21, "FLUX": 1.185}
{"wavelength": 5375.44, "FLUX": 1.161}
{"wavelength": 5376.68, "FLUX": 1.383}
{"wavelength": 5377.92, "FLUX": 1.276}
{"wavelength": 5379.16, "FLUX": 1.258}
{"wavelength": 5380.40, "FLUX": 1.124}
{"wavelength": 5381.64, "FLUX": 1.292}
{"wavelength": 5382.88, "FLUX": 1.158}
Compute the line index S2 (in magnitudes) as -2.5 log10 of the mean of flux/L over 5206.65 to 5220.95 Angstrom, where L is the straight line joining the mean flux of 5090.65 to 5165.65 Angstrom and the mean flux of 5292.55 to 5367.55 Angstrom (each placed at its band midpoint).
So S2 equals 0.06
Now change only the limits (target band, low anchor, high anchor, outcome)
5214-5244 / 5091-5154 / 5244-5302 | -0.011 mag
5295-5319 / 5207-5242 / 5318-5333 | -0.070 mag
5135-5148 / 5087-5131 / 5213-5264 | 0.089 mag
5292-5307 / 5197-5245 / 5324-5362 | -0.038 mag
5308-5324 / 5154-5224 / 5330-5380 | -0.020 mag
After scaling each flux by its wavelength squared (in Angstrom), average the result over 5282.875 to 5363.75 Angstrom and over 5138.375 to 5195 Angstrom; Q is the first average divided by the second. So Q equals 1.3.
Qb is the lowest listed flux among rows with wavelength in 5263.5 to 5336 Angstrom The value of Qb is 0.935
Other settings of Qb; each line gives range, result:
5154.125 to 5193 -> 0.7351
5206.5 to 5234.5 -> 0.9124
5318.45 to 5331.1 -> 0.9407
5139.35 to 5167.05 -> 0.4651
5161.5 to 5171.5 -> 0.8553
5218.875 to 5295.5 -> 0.8857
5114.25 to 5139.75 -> 0.6695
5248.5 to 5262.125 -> 1.02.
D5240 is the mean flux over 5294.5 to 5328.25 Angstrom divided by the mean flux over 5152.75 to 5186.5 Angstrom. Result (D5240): 1.23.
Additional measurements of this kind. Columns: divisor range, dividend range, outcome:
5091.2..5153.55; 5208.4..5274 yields 1.05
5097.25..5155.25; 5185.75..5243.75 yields 1.03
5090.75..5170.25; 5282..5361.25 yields 1.14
